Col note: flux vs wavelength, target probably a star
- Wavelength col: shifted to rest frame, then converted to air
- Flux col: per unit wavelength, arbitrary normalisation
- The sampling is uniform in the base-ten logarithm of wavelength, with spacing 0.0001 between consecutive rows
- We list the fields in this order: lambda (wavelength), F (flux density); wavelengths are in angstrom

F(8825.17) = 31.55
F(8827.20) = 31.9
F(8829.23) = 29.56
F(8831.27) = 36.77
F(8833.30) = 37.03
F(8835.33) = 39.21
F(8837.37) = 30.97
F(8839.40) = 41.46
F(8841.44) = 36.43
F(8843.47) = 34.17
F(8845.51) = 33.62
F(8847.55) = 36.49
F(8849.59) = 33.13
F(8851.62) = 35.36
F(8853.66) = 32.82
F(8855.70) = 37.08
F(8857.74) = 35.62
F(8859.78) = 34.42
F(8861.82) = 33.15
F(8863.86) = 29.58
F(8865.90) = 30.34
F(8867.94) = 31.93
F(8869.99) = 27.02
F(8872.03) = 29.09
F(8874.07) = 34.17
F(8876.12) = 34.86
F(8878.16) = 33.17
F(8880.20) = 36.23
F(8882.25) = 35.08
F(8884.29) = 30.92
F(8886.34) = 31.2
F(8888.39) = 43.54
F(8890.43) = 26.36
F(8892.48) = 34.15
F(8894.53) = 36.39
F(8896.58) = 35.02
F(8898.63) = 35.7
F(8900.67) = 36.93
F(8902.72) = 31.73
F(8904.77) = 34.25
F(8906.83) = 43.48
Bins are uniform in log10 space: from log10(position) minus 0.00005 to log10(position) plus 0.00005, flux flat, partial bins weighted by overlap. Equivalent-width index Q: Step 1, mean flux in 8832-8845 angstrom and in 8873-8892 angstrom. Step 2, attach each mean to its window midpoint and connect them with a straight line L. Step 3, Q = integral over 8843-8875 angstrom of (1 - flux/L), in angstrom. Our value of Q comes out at 2.1 angstrom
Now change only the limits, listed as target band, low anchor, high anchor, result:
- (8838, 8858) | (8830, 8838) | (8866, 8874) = -1.1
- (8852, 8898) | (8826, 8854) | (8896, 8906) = 2.1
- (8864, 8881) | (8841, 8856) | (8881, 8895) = 1.1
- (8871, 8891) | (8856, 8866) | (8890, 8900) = 0.0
